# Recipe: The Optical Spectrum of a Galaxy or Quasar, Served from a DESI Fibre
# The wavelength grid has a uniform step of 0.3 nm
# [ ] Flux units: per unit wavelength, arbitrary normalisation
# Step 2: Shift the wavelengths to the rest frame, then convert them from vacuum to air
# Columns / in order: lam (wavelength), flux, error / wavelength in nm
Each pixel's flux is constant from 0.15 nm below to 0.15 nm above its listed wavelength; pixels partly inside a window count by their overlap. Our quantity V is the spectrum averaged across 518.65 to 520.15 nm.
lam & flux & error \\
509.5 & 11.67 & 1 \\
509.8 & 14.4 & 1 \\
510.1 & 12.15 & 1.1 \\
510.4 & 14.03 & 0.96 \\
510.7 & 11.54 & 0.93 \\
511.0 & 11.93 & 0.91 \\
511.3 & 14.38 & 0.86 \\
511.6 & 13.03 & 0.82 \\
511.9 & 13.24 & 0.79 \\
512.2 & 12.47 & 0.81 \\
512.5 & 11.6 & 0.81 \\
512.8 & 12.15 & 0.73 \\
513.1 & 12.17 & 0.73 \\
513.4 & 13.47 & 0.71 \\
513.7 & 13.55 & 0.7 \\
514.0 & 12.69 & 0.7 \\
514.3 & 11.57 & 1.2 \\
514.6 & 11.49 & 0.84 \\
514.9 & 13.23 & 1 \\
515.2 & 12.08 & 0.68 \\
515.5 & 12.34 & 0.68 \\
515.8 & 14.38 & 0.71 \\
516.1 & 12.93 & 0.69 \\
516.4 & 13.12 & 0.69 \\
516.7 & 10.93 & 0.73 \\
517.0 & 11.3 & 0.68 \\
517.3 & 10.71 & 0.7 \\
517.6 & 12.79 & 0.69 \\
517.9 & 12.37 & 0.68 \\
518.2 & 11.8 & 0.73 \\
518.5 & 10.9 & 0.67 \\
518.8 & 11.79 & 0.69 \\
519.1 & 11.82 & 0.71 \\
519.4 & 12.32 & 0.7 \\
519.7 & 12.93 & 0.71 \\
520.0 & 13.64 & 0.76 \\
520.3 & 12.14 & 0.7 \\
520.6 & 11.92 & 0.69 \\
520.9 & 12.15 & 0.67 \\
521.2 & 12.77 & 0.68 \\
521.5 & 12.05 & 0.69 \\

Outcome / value 12.5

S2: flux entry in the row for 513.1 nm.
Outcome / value 12.17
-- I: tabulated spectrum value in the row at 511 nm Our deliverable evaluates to 11.93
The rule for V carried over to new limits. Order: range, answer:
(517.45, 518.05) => 12.6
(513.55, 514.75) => 12.3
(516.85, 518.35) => 11.8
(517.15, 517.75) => 11.8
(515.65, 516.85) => 12.8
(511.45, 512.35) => 12.9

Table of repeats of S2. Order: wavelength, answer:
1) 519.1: 11.82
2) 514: 12.69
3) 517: 11.3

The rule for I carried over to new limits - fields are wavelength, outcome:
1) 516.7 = 10.93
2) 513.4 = 13.47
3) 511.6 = 13.03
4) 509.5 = 11.67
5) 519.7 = 12.93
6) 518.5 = 10.9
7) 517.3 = 10.71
